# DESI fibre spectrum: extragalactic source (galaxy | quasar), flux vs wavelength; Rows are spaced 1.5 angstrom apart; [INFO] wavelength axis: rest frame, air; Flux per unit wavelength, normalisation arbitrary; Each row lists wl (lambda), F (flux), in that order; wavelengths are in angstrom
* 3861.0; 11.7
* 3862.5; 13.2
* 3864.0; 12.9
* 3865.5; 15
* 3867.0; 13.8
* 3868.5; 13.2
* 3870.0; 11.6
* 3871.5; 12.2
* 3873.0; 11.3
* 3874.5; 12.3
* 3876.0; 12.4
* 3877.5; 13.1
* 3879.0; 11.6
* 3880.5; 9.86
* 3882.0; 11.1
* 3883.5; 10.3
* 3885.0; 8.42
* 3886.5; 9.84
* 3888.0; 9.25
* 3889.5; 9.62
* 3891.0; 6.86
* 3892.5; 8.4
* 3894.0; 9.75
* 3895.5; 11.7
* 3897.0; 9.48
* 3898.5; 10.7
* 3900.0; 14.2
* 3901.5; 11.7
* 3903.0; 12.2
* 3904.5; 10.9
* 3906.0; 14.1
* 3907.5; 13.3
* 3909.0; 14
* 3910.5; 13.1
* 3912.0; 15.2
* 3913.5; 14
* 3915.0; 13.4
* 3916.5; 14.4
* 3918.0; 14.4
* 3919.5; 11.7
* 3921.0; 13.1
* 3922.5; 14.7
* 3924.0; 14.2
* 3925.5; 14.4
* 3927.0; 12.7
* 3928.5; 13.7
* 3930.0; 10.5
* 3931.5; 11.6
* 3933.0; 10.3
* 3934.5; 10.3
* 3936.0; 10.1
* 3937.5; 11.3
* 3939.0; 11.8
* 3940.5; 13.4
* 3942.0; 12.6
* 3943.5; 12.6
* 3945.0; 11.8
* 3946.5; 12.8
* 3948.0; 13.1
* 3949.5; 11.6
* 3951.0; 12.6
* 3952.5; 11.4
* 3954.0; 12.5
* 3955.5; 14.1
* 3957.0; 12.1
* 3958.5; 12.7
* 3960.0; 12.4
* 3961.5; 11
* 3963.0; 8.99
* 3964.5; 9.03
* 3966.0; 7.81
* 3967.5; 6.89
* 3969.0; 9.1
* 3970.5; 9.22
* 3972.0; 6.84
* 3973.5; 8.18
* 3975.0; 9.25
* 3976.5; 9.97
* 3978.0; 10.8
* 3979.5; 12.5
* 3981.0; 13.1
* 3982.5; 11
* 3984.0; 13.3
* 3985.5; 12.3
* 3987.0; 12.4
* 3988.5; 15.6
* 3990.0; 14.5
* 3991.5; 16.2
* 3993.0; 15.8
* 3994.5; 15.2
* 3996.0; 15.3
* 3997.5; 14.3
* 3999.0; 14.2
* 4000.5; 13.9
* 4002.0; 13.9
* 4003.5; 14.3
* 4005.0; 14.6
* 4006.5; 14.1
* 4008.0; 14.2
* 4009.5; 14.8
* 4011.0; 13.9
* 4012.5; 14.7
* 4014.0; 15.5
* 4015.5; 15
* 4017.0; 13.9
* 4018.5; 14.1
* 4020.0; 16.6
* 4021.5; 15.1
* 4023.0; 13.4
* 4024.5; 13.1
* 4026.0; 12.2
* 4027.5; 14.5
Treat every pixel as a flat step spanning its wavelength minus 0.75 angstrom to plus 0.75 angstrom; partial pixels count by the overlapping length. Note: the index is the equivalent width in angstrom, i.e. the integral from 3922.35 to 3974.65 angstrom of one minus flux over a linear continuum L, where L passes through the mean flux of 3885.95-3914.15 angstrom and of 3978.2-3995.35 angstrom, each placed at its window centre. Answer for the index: 5.6 angstrom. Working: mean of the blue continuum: 11.5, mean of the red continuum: 13.7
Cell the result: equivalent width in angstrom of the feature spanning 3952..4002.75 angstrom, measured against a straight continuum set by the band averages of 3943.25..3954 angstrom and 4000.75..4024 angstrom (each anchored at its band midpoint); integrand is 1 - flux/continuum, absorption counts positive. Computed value 5.3 angstrom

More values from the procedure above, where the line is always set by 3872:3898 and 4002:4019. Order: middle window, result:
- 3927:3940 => 0.6 angstrom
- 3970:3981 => 2.9 angstrom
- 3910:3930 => -3.8 angstrom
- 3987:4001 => -1.0 angstrom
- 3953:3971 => 3.2 angstrom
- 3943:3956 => 0.0 angstrom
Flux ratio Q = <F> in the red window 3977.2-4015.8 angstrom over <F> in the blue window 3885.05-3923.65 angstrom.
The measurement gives 1.17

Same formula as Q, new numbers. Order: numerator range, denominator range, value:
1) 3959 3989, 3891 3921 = 0.85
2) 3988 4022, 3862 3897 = 1.32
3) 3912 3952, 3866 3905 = 1.15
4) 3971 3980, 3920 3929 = 0.69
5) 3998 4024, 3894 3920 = 1.13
